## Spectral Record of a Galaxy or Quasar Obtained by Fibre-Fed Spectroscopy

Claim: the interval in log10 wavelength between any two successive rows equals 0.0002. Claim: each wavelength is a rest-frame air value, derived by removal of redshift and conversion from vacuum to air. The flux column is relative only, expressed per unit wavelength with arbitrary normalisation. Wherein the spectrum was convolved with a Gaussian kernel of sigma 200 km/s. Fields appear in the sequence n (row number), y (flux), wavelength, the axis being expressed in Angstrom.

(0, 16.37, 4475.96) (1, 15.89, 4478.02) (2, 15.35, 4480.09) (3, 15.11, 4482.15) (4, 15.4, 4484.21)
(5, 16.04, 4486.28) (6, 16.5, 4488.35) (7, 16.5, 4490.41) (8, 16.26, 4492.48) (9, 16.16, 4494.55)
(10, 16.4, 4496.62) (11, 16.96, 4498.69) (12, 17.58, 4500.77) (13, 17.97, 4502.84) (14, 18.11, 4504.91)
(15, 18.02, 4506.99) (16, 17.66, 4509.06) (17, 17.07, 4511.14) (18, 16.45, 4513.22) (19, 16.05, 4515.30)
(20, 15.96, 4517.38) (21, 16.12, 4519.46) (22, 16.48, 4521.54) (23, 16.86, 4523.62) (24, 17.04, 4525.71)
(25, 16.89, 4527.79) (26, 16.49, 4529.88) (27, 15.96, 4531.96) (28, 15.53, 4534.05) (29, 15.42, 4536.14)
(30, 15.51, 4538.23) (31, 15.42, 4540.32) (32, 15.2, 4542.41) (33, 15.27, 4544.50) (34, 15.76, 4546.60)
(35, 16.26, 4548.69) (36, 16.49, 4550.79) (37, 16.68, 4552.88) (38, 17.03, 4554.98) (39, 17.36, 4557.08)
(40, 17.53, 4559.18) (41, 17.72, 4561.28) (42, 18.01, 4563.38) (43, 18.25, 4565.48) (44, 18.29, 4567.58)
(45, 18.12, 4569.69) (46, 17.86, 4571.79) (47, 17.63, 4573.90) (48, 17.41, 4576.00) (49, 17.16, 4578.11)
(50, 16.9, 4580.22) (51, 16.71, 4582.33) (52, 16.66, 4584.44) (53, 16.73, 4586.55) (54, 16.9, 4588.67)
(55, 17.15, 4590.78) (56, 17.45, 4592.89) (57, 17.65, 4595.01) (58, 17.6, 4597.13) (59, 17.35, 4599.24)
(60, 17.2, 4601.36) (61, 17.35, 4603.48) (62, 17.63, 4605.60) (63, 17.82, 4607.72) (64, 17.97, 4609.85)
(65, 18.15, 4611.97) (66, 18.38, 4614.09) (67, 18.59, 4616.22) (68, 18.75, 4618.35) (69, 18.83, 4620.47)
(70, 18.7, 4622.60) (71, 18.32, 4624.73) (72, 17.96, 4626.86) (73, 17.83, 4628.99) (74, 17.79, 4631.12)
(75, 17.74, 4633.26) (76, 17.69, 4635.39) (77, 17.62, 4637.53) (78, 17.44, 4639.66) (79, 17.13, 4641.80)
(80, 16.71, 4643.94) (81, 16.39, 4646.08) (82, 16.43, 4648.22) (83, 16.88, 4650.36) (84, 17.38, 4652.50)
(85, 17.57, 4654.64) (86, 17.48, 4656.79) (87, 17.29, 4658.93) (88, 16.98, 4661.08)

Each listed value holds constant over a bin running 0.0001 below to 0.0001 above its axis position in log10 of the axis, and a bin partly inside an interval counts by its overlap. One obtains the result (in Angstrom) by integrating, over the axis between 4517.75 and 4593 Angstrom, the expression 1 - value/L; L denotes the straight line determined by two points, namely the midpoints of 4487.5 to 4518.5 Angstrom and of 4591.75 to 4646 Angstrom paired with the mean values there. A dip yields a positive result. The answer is 2.36 Angstrom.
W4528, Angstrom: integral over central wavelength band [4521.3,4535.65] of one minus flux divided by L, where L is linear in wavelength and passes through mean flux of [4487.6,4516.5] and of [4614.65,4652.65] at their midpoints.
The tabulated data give 0.6 Angstrom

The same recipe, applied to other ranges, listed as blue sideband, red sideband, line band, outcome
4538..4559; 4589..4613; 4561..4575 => -1.10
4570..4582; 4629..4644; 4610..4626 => -0.92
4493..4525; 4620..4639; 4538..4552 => 1.23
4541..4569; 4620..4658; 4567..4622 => -1.37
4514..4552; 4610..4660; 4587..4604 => -0.25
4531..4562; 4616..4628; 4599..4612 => 0.29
